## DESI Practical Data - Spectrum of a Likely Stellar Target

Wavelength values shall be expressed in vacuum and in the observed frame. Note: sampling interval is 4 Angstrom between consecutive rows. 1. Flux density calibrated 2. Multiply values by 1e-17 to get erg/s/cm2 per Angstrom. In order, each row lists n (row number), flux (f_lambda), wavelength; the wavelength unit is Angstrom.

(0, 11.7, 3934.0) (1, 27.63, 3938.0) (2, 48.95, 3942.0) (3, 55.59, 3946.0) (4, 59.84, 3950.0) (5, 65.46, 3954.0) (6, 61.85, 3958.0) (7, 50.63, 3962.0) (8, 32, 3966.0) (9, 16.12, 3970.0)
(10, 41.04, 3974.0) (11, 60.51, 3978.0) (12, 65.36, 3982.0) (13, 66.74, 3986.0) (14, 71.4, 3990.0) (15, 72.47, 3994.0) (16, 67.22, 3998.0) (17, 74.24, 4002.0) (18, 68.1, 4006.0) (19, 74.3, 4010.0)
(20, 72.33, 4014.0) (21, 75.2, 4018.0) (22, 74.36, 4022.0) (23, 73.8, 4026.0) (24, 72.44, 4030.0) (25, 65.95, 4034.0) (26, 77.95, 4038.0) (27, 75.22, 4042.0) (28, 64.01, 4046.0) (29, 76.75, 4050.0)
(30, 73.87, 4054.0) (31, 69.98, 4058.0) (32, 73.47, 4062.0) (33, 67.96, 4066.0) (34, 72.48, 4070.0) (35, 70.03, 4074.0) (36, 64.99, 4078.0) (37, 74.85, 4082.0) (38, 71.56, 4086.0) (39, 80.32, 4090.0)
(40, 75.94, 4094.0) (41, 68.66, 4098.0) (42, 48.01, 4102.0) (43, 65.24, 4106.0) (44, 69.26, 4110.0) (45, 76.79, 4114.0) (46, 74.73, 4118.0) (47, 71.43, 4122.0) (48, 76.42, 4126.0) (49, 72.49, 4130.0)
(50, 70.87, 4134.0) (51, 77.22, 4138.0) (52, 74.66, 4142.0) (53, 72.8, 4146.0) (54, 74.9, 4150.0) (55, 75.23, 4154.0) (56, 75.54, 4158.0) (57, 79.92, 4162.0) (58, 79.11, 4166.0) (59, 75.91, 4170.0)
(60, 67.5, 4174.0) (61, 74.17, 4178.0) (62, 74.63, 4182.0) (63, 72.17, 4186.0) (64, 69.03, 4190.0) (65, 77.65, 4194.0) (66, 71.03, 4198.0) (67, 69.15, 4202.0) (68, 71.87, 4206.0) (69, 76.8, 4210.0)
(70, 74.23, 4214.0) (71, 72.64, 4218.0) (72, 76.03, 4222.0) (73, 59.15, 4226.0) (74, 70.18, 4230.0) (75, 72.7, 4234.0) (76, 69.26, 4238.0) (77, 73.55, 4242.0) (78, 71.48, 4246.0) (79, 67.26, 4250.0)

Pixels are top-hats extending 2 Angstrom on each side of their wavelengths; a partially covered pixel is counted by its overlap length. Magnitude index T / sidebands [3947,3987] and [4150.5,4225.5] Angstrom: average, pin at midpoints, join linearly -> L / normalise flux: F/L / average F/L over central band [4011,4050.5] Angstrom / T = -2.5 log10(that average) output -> -0.245 mag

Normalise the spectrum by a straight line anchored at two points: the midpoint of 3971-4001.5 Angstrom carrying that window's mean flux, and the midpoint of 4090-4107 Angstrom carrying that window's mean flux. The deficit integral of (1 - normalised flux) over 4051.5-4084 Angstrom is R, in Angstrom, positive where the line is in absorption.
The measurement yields -2.9 Angstrom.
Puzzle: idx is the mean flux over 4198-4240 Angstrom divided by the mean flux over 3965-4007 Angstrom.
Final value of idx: 1.23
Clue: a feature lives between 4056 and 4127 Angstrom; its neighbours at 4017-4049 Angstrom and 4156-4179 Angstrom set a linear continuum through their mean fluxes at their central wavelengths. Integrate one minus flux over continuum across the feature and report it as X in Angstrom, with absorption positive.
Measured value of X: 3.0 Angstrom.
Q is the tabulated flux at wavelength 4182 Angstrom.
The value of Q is 74.63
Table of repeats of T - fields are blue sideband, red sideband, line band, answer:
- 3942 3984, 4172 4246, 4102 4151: -0.115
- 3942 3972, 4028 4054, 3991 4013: -0.165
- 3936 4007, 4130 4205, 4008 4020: -0.234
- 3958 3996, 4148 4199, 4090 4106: -0.001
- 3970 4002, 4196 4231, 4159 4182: -0.089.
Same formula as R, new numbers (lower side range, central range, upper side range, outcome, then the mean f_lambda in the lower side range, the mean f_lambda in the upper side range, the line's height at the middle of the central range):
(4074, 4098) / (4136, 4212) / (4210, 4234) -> -2.56 Angstrom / 72.8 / 71.2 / 71.8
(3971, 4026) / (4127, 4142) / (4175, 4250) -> -0.80 Angstrom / 67.2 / 71.8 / 70.1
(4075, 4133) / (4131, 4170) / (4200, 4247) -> -2.48 Angstrom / 70.8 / 71.4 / 71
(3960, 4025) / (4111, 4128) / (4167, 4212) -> -1.40 Angstrom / 61.6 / 72.9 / 68.8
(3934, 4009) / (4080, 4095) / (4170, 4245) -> -2.94 Angstrom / 54.9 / 71.9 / 63.2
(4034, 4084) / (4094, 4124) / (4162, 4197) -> 1.79 Angstrom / 71.6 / 74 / 72.6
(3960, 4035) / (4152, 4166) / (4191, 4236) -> -1.53 Angstrom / 62.8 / 71.9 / 69.6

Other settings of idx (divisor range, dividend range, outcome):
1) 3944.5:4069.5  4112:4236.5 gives 1.13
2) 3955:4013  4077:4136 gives 1.20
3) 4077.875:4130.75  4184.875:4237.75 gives 1.01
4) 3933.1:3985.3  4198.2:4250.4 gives 1.51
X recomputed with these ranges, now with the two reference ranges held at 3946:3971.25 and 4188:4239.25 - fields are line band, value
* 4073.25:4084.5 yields -1.93 Angstrom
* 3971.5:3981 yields 0.06 Angstrom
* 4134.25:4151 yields -2.35 Angstrom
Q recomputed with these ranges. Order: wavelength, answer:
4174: 67.5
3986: 66.74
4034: 65.95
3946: 55.59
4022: 74.36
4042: 75.22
